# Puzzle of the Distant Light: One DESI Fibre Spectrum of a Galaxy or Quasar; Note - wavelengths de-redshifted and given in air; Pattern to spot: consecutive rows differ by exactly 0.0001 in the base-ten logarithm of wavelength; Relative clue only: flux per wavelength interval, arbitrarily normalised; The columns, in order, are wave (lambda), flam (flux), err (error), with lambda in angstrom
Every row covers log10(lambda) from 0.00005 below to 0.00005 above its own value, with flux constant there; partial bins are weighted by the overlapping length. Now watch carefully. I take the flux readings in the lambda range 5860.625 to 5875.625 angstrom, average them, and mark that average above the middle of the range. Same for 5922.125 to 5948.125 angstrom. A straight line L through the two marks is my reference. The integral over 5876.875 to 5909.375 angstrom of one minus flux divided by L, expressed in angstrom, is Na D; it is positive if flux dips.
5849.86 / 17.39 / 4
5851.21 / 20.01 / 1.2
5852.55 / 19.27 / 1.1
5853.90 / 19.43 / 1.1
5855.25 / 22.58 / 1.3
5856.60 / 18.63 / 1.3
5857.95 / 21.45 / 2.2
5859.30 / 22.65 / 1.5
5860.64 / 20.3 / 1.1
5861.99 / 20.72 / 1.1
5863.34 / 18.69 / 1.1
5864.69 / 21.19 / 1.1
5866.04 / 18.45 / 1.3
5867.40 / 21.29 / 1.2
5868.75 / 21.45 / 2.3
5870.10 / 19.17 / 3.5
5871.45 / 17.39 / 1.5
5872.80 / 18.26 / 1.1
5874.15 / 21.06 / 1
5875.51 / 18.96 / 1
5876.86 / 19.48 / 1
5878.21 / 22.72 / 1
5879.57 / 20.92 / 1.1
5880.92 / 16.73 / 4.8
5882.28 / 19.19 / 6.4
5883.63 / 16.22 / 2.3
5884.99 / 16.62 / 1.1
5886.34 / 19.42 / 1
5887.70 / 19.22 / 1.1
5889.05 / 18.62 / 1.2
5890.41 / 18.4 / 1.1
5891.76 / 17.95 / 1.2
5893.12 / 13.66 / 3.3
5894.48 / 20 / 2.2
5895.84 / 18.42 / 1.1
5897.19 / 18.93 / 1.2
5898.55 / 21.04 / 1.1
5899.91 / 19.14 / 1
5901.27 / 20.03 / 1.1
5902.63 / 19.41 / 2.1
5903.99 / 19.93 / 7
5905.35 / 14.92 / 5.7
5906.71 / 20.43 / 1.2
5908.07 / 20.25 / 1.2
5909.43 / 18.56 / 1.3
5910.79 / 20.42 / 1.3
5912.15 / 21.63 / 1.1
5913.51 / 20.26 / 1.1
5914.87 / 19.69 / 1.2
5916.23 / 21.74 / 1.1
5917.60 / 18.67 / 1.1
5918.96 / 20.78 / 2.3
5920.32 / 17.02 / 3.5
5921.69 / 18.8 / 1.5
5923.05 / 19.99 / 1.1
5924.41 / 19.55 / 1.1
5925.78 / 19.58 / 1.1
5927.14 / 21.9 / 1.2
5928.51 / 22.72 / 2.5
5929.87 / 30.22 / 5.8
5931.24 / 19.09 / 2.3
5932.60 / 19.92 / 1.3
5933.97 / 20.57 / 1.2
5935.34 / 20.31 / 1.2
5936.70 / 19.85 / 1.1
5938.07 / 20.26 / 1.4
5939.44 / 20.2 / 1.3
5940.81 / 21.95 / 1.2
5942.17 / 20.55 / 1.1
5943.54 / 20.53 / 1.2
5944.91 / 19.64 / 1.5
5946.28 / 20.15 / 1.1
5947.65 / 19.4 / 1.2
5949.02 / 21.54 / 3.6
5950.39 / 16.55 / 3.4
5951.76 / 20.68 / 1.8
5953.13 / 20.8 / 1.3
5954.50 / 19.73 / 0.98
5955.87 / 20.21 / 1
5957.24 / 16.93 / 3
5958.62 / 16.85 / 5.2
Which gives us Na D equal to 2.2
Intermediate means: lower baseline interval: 19.7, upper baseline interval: 20.9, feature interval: 18.8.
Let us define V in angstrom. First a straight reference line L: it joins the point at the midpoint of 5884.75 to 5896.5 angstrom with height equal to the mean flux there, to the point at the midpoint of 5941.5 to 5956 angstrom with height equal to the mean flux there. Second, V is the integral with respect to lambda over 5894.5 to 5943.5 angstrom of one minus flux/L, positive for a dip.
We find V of -3.1 angstrom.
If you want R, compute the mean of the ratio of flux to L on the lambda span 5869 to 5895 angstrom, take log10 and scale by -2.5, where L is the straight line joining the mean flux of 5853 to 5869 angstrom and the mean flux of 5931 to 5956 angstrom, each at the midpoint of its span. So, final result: 0.10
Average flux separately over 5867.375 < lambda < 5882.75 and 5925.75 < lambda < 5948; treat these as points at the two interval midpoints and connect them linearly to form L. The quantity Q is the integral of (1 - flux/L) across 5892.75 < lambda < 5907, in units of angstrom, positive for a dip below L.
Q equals 1.0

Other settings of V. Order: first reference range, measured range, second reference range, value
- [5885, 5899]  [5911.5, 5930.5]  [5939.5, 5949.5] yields -1.2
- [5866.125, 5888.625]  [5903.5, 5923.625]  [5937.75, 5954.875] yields 0.2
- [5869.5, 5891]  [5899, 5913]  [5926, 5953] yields 0.2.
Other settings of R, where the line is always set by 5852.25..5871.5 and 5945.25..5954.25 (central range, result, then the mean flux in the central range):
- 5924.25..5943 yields -0.069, 21.2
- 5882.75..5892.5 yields 0.118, 18.1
